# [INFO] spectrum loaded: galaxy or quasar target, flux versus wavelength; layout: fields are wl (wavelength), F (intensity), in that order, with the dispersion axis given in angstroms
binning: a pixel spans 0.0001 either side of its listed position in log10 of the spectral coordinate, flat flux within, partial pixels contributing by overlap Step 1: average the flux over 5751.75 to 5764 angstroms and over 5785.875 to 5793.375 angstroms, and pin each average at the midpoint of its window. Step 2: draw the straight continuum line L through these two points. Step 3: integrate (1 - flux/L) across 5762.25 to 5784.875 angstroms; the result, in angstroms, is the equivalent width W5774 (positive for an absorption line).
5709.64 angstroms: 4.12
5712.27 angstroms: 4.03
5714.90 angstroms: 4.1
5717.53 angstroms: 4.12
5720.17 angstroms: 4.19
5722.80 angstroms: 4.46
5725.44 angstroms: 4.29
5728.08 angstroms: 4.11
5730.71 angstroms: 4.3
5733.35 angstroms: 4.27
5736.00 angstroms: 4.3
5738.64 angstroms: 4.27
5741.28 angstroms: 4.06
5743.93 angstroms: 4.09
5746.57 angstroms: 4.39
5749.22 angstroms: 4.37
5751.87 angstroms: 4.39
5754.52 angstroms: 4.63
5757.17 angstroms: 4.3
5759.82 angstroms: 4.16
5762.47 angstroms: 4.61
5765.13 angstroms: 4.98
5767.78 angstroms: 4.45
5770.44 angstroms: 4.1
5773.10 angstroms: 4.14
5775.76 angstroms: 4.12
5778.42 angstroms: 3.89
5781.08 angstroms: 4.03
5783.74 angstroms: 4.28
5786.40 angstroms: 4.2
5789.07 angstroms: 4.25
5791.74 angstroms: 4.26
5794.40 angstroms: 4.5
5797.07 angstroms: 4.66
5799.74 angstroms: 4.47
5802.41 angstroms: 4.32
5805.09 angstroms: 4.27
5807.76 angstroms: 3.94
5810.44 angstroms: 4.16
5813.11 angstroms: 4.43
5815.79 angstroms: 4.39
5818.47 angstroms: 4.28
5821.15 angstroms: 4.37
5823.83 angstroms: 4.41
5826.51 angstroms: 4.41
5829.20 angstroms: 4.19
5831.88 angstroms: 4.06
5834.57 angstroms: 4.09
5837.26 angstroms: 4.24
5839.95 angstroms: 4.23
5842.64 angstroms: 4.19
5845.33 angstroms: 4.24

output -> 0.4 angstroms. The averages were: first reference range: 4.43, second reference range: 4.25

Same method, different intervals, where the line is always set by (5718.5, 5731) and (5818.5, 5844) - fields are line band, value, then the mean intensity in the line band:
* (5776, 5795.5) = 0.27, 4.2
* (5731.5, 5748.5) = 0.09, 4.24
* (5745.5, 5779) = -0.80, 4.36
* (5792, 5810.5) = -0.39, 4.34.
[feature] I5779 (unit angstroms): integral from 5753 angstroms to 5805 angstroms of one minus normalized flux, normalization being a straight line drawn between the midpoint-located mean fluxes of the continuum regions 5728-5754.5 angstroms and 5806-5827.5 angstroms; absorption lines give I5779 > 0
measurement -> -0.5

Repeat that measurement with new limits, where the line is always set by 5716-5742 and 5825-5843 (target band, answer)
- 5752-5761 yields -0.30 angstroms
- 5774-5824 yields -0.67 angstroms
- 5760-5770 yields -0.81 angstroms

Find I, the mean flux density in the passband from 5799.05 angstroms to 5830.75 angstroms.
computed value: 4.3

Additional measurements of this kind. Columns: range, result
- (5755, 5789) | 4.28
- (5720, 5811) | 4.29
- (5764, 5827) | 4.3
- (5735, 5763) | 4.32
